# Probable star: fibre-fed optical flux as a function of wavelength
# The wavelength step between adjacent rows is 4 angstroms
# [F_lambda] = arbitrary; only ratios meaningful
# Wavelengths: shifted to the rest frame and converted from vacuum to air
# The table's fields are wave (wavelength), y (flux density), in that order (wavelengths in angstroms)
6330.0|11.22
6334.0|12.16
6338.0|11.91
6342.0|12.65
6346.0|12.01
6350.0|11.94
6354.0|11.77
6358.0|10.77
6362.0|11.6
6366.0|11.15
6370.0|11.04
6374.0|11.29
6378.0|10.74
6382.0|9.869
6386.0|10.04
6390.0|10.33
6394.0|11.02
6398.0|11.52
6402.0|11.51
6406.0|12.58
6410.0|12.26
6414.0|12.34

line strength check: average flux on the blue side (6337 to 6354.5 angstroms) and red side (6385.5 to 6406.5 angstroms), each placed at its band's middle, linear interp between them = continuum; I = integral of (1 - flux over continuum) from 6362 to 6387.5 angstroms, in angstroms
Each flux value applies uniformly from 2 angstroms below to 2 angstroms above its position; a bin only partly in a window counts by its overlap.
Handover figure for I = 1.7 angstroms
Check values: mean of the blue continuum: 12.1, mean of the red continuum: 11.1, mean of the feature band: 10.8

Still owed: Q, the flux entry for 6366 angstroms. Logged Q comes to 11.15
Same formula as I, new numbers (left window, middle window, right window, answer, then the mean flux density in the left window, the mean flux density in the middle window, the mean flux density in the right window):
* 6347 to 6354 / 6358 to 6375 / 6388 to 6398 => 0.4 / 11.9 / 11.2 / 10.8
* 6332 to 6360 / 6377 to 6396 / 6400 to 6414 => 2.6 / 11.9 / 10.4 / 12.1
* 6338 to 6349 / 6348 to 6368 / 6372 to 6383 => 0.2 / 12.2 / 11.4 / 10.7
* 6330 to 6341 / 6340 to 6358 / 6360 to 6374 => -0.4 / 11.9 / 11.9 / 11.3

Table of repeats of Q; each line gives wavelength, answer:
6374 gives 11.29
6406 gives 12.58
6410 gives 12.26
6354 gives 11.77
